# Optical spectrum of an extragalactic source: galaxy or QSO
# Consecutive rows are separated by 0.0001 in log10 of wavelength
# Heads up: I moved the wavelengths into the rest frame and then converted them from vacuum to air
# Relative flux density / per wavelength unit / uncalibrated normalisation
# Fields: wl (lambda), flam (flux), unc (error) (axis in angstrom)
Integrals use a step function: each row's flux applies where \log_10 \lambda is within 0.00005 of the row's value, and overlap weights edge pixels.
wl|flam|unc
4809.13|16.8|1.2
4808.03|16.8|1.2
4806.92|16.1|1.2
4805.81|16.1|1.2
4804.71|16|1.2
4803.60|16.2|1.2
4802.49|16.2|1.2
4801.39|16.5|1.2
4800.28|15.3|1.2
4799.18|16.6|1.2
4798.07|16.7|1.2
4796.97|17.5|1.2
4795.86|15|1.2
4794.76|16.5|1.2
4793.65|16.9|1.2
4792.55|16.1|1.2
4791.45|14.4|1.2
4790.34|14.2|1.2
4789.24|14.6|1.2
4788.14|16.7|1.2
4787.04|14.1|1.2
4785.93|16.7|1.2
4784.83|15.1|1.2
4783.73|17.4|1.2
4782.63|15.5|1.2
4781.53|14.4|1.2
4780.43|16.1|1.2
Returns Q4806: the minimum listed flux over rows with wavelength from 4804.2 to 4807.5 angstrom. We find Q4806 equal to 16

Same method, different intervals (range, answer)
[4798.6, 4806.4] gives 15.3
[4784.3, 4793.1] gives 14.1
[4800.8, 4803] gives 16.2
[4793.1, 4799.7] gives 15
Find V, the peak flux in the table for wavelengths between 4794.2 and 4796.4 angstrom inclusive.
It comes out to 16.5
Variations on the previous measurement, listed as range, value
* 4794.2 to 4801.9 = 17.5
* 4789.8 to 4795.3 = 16.9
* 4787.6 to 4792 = 16.7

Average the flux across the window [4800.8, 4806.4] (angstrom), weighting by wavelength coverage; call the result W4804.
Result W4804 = 16.2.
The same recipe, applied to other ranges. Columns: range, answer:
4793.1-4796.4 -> 16.1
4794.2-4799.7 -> 16.4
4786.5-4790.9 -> 14.9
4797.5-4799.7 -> 16.7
